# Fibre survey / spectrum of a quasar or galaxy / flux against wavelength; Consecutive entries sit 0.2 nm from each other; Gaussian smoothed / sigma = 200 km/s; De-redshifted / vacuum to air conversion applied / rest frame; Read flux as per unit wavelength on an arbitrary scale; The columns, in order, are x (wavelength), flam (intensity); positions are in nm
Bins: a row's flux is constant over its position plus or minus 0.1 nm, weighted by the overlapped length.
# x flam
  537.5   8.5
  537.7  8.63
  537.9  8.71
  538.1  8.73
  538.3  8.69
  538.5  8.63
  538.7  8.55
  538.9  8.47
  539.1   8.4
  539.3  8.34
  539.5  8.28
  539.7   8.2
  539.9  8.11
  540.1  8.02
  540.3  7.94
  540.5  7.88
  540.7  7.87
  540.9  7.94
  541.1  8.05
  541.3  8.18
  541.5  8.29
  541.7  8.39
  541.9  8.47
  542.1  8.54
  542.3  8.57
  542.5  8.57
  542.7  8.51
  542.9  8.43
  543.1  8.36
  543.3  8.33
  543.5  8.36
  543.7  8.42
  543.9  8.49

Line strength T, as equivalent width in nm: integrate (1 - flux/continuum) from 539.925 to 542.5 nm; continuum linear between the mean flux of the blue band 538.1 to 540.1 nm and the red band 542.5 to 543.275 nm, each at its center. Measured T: 0.07 nm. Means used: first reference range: 8.4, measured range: 8.19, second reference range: 8.44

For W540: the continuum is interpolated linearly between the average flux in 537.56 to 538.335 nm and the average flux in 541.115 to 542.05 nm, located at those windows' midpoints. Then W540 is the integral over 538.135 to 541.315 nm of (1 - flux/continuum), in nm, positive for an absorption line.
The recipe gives 0.10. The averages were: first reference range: 8.68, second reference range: 8.32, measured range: 8.23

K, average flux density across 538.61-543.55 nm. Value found 8.28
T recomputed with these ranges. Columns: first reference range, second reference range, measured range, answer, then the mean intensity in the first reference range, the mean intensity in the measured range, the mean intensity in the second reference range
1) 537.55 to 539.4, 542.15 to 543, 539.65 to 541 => 0.09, 8.57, 7.99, 8.52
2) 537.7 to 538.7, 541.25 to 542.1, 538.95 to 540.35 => 0.06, 8.67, 8.2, 8.37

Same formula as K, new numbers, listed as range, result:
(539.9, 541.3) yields 7.98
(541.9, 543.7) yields 8.46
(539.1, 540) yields 8.25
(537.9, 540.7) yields 8.32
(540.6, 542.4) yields 8.26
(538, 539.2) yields 8.58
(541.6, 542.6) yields 8.51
